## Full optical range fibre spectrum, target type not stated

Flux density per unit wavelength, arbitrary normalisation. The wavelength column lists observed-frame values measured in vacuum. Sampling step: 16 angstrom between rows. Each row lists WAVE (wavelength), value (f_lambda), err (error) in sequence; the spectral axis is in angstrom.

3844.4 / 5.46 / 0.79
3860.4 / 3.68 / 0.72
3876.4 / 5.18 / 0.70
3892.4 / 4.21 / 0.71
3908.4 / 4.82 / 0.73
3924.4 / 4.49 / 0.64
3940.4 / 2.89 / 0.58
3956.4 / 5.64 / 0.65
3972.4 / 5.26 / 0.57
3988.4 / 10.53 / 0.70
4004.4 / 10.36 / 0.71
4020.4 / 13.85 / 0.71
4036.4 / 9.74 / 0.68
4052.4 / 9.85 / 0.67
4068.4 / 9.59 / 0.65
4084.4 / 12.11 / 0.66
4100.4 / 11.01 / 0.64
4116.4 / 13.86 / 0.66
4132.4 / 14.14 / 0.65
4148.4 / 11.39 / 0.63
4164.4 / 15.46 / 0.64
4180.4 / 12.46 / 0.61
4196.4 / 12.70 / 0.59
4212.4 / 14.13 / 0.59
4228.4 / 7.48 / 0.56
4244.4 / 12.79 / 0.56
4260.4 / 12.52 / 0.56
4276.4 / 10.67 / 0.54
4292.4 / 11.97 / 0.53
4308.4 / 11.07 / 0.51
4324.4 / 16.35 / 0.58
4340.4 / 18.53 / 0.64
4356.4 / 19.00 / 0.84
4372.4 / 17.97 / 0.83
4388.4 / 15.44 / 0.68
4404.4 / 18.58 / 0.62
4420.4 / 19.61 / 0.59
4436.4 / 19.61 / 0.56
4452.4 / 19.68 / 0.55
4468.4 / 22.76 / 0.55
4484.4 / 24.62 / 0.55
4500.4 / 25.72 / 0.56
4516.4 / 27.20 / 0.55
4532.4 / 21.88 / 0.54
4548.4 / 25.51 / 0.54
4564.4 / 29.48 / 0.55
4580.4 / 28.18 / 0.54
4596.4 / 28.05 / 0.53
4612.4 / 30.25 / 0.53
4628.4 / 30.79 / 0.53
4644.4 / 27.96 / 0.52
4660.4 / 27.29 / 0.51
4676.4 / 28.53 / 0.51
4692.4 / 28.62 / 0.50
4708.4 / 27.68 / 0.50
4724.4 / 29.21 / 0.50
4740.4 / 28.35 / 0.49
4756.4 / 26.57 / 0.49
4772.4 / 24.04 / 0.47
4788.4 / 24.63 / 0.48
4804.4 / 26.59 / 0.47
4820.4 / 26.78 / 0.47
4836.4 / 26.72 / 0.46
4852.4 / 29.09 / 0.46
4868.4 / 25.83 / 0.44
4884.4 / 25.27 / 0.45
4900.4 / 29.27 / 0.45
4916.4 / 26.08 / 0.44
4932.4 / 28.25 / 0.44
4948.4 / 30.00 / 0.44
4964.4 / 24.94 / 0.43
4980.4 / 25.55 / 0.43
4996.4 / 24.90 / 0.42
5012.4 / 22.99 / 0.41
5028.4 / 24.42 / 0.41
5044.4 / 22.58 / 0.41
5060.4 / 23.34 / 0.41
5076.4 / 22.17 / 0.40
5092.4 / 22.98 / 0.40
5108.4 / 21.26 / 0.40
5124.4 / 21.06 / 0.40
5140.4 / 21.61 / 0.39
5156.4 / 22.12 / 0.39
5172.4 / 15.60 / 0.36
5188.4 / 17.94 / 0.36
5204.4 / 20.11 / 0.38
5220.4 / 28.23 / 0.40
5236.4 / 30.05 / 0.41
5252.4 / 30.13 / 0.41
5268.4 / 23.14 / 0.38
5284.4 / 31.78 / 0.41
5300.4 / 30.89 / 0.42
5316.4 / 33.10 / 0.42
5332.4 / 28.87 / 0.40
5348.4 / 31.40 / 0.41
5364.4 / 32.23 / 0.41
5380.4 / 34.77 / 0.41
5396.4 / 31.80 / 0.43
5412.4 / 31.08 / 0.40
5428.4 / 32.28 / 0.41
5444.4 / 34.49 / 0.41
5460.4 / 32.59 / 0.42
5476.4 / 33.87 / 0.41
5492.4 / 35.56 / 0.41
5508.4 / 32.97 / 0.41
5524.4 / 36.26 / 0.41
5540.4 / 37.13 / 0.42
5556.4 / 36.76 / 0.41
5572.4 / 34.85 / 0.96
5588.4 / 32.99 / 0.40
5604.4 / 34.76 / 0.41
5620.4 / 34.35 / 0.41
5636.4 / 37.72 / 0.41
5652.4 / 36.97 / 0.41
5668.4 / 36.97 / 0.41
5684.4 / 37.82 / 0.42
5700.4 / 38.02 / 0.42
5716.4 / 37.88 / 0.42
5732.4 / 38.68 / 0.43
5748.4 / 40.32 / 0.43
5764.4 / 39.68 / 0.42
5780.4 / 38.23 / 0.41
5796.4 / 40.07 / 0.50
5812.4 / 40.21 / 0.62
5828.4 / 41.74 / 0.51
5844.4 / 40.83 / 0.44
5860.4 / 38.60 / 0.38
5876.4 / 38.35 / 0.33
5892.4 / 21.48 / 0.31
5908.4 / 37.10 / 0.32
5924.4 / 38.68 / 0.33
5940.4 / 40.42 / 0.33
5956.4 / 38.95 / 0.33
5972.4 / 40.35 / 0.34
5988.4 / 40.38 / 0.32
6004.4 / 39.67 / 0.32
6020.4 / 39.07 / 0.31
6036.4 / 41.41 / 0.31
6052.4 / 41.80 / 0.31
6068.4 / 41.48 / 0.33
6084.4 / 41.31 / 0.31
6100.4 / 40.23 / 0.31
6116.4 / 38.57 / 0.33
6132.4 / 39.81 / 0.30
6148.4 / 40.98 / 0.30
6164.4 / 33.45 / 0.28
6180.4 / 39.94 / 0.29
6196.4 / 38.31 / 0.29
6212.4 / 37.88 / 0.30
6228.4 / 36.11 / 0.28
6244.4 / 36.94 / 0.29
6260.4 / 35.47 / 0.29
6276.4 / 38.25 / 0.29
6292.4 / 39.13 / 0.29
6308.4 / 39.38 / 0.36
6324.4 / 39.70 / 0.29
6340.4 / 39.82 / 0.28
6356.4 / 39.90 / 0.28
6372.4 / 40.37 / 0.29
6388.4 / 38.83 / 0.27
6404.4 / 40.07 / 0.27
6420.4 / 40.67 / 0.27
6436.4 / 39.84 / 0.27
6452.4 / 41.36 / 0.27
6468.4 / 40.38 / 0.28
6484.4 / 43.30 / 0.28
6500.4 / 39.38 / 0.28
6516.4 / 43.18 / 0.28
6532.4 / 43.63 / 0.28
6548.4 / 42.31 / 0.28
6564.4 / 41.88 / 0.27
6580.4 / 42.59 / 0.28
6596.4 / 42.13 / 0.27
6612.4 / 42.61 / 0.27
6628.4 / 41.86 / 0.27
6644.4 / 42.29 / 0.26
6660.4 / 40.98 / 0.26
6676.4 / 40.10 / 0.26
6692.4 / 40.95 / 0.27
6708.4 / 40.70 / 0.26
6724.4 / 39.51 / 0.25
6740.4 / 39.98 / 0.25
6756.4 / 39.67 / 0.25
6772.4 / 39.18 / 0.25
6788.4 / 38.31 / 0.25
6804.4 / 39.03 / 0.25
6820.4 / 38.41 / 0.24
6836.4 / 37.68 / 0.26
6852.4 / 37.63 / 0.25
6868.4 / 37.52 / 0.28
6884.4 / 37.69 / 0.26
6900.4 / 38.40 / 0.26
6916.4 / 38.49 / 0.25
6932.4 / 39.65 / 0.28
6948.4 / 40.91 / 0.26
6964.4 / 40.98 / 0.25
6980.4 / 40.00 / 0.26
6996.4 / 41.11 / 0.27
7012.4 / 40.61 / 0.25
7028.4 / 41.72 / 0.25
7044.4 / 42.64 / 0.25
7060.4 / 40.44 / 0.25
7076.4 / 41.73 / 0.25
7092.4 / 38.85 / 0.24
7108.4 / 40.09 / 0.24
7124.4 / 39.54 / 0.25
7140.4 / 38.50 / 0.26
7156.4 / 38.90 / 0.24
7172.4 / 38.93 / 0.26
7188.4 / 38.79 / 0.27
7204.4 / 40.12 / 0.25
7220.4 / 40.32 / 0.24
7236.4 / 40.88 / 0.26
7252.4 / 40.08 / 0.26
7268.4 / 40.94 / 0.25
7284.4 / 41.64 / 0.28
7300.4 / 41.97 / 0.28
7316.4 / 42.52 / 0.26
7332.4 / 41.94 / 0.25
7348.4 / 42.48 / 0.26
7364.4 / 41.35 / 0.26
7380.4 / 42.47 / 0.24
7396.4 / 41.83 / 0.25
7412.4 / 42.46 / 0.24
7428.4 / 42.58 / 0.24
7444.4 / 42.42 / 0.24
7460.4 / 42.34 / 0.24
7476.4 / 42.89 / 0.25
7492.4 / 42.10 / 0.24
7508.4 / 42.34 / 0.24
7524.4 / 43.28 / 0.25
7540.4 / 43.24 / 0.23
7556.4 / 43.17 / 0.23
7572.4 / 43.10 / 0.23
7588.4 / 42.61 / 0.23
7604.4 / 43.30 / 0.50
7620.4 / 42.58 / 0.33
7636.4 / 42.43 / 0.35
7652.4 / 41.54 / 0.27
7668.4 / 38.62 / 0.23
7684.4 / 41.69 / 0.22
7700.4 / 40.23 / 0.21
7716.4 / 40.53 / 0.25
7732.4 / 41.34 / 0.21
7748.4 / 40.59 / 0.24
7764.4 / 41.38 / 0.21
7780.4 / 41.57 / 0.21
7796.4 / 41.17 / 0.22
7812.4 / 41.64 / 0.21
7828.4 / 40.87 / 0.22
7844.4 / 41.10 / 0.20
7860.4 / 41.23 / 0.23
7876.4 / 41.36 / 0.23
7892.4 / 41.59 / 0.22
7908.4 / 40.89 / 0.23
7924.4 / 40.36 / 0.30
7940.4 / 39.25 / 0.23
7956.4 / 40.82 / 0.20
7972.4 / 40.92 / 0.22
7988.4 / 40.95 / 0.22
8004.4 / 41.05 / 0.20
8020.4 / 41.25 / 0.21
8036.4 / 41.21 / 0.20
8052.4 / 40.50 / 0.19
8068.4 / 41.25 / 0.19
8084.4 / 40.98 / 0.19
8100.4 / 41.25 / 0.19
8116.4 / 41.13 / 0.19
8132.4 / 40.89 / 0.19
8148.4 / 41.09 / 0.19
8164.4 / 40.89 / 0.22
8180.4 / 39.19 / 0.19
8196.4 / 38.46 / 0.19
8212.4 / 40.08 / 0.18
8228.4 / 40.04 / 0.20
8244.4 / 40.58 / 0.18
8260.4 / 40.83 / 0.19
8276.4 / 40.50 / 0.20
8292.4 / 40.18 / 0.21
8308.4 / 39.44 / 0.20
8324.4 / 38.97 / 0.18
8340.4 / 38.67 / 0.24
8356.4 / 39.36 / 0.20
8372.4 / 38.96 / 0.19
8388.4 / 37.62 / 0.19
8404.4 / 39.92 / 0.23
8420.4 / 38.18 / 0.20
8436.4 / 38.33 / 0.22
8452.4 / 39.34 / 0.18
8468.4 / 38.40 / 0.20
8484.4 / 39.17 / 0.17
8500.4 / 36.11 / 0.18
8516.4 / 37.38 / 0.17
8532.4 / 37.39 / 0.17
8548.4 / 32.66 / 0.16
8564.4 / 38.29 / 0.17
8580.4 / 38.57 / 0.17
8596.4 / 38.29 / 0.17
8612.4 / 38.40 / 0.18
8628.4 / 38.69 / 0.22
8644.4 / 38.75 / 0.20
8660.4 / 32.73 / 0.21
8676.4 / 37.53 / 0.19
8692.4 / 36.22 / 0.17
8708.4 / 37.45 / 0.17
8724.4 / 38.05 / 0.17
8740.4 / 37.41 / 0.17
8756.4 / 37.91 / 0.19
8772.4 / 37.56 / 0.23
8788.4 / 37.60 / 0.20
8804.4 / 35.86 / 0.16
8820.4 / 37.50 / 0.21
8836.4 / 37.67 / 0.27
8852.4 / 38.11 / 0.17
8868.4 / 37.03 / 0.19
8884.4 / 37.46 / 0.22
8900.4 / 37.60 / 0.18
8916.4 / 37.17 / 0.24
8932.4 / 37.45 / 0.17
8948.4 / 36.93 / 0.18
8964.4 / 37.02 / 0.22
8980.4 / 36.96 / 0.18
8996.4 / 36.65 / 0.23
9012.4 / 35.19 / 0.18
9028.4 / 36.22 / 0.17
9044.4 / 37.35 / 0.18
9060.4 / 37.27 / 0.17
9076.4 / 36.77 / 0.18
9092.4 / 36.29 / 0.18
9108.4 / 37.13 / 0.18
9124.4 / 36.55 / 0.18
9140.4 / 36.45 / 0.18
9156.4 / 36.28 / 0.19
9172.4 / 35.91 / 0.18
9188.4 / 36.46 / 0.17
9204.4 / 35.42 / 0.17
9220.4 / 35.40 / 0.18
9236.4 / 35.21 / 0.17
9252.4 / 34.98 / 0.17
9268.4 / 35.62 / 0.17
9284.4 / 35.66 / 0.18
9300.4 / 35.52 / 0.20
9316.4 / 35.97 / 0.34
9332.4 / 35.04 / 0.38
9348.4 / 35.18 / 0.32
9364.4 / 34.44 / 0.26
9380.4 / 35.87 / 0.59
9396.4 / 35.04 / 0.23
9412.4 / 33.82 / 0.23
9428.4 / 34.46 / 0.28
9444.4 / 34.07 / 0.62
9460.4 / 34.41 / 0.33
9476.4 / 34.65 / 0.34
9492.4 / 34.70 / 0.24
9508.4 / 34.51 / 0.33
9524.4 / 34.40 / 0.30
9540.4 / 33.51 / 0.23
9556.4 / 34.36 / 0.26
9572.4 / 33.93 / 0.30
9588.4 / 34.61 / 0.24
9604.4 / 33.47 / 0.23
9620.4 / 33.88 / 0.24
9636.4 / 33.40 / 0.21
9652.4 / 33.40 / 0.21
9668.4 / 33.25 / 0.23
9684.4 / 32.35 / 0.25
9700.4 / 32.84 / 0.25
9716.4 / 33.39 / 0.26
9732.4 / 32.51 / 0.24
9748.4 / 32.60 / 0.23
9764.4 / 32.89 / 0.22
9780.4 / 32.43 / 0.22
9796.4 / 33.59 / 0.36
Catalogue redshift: 0.00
